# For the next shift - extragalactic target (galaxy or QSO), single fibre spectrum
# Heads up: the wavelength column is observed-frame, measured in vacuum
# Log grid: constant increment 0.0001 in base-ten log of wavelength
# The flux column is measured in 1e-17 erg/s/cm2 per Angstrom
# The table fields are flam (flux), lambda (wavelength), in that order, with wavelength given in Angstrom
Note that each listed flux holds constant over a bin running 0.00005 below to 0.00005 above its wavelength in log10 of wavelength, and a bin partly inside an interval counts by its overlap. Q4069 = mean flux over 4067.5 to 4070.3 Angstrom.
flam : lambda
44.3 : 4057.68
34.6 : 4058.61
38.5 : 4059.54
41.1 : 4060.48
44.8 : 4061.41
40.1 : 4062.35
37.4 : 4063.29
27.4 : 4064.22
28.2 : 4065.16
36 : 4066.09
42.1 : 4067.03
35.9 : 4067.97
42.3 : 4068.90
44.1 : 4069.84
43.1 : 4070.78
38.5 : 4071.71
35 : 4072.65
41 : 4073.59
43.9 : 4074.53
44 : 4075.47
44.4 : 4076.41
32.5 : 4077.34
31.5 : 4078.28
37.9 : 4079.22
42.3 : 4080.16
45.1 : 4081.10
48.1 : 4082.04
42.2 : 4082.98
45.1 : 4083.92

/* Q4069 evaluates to 40.8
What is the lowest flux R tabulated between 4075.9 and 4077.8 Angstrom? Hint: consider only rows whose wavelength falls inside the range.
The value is 32.5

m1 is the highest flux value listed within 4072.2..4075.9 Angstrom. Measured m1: 44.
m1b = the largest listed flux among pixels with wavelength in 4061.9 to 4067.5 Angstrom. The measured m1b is 42.1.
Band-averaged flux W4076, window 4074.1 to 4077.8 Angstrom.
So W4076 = 41.3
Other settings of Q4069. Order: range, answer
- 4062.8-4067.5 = 34.2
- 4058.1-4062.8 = 39.9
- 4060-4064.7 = 38.1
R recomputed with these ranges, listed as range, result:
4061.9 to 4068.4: 27.4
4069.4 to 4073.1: 35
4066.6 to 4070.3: 35.9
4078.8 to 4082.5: 37.9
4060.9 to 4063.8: 37.4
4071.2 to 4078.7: 31.5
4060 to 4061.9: 41.1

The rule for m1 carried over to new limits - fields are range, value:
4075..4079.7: 44.4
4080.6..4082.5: 48.1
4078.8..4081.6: 45.1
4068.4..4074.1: 44.1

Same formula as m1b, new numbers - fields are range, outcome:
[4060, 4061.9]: 44.8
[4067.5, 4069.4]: 42.3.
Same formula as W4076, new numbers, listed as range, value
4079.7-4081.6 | 43.8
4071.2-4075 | 39.6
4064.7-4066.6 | 32.4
